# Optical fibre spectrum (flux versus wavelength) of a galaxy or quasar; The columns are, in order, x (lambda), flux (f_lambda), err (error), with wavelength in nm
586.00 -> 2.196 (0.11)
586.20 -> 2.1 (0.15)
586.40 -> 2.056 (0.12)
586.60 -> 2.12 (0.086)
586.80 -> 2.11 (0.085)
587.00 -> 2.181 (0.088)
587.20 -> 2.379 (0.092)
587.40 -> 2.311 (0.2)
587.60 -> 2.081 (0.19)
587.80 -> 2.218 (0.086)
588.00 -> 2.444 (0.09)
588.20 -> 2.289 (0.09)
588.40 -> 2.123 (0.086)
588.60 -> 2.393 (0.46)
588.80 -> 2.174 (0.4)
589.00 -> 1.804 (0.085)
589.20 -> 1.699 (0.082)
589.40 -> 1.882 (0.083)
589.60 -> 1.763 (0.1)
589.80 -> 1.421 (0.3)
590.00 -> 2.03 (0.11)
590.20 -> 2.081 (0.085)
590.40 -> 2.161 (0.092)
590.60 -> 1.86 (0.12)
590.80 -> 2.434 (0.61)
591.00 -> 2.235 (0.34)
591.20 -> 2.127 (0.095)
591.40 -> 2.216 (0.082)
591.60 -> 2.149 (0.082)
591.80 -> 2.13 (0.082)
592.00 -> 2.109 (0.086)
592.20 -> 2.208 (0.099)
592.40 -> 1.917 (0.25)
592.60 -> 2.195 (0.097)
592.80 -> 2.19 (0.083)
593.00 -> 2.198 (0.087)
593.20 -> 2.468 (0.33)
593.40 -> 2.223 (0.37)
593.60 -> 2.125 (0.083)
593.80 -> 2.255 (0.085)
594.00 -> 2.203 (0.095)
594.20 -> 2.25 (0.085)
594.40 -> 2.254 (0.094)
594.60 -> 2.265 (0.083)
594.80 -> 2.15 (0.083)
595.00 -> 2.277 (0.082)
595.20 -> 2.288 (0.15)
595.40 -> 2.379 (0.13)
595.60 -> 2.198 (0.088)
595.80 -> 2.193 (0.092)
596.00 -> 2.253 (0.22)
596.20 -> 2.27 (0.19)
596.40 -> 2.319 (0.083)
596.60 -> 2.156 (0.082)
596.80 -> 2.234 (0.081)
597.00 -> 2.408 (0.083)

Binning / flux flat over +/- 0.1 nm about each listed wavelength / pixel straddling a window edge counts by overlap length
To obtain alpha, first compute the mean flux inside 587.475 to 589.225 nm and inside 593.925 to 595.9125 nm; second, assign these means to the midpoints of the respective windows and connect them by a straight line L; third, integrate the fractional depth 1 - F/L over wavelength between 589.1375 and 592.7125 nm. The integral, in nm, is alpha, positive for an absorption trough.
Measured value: 0.25 nm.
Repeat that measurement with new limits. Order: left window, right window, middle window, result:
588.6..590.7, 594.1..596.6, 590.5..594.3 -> -0.20 nm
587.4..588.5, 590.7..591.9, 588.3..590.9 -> 0.28 nm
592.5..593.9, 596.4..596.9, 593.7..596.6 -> -0.03 nm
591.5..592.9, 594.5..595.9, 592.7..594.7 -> -0.05 nm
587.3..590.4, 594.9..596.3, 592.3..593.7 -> 0.00 nm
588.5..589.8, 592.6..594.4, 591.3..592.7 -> -0.01 nm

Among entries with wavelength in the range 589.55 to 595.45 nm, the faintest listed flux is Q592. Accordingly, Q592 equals 1.421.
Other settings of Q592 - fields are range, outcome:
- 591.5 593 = 1.917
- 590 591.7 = 1.86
